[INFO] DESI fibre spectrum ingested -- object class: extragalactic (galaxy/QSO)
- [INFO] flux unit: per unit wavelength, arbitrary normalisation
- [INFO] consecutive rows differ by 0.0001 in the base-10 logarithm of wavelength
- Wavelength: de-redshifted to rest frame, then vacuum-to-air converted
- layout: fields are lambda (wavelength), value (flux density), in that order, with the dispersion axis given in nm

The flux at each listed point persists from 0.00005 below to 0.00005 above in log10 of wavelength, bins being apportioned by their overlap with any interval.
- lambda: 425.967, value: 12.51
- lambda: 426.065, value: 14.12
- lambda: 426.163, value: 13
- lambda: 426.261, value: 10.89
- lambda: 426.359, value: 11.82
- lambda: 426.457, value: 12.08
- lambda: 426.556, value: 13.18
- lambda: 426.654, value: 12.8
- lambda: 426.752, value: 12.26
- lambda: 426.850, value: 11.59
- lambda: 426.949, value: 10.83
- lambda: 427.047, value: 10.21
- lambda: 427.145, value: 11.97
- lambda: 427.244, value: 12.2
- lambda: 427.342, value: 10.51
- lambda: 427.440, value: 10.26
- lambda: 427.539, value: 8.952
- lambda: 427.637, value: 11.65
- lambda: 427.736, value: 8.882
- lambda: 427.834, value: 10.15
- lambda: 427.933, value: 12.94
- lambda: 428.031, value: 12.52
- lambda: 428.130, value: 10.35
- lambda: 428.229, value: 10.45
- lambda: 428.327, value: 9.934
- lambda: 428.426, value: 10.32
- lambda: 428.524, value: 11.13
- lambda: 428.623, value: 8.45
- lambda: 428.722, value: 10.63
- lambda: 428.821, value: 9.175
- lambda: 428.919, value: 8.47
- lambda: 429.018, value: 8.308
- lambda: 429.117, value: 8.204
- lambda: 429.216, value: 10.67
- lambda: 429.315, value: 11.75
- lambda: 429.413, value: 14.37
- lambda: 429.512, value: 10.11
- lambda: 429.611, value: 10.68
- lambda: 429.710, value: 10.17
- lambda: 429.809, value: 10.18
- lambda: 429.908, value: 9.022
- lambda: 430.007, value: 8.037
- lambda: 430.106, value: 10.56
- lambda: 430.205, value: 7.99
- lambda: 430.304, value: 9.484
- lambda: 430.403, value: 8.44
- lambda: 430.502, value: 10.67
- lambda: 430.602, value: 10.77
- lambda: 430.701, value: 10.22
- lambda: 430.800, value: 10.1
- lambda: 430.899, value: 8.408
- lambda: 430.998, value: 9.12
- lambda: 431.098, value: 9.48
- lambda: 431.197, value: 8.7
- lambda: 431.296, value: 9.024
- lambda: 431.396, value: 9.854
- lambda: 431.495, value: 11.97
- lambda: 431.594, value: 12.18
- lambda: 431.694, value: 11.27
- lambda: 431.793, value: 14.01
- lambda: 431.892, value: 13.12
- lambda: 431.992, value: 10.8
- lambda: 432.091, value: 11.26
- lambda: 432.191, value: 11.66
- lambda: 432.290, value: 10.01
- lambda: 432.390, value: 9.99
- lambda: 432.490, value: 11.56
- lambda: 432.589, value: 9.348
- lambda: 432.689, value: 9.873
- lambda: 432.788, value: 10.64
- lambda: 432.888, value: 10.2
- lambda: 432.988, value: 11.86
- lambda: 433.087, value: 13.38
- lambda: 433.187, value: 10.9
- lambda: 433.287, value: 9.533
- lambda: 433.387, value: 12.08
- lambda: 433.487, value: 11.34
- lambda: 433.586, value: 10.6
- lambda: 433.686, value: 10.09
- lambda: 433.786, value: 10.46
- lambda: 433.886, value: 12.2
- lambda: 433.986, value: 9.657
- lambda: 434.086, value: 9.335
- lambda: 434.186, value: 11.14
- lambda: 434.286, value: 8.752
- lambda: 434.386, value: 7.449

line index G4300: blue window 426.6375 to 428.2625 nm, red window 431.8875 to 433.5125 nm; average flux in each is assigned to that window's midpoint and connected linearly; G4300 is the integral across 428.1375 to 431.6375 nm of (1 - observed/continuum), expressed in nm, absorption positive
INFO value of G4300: 0.35 nm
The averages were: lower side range 11.1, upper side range 11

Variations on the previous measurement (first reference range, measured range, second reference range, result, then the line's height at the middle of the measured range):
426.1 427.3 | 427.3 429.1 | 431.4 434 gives 0.25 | 11.7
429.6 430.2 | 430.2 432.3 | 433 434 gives -0.06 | 10.2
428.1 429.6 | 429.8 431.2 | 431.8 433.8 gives 0.15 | 10.5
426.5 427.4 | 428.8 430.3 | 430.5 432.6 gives 0.17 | 11.1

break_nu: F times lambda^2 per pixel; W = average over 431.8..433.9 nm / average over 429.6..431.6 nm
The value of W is 1.15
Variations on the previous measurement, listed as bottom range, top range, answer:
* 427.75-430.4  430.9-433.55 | 1.09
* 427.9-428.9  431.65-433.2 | 1.09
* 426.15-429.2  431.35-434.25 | 1.05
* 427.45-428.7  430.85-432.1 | 1.04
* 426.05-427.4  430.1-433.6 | 0.91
